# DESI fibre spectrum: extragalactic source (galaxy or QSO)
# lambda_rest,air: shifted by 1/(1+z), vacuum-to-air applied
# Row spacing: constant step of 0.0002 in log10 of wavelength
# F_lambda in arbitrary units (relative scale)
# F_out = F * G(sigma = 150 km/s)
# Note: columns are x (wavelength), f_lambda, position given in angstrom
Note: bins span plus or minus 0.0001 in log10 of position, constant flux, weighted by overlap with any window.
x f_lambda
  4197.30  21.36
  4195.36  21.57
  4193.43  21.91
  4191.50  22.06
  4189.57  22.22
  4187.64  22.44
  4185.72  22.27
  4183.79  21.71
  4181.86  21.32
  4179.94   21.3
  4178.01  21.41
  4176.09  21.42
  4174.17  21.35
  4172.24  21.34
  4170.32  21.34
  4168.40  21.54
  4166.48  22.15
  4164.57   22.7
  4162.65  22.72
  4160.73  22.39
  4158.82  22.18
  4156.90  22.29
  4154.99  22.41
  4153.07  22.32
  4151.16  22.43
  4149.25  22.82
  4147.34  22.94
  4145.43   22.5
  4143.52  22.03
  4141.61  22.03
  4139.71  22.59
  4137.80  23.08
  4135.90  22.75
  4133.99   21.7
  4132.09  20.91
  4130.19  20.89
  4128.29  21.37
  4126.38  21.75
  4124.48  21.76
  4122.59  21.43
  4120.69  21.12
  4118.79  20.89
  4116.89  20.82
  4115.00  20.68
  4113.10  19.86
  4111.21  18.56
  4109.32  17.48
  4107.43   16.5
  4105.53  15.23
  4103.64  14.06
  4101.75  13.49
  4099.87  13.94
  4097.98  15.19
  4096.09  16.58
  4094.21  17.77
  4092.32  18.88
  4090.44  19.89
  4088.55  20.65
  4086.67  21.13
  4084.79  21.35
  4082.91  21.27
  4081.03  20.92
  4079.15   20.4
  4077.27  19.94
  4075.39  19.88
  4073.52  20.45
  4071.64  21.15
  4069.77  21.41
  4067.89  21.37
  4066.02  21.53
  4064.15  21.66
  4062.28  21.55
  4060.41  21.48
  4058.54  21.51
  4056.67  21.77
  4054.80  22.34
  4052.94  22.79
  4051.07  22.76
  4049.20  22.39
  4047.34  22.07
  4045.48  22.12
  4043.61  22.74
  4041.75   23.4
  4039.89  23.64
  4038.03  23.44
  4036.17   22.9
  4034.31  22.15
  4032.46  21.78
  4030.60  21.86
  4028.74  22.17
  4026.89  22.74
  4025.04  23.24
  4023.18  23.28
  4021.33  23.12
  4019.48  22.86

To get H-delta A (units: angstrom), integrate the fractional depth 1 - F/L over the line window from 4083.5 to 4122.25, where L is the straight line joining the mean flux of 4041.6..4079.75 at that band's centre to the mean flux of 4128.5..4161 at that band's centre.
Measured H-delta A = 6.4 angstrom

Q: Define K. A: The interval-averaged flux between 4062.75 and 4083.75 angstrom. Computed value 20.9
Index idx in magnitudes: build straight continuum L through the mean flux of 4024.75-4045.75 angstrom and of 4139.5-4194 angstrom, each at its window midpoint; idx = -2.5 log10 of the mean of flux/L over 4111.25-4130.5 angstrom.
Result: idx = 0.07 mag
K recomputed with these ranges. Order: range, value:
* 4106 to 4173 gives 21.5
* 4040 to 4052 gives 22.6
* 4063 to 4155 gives 20.2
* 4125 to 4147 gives 22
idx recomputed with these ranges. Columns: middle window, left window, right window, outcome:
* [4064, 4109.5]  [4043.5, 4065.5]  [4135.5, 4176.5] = 0.17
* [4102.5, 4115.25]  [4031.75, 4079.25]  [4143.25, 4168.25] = 0.27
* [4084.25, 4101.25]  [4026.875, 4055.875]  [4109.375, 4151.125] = 0.20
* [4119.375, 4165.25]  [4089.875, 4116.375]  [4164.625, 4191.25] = -0.14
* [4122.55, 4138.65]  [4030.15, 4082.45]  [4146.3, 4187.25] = 0.01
